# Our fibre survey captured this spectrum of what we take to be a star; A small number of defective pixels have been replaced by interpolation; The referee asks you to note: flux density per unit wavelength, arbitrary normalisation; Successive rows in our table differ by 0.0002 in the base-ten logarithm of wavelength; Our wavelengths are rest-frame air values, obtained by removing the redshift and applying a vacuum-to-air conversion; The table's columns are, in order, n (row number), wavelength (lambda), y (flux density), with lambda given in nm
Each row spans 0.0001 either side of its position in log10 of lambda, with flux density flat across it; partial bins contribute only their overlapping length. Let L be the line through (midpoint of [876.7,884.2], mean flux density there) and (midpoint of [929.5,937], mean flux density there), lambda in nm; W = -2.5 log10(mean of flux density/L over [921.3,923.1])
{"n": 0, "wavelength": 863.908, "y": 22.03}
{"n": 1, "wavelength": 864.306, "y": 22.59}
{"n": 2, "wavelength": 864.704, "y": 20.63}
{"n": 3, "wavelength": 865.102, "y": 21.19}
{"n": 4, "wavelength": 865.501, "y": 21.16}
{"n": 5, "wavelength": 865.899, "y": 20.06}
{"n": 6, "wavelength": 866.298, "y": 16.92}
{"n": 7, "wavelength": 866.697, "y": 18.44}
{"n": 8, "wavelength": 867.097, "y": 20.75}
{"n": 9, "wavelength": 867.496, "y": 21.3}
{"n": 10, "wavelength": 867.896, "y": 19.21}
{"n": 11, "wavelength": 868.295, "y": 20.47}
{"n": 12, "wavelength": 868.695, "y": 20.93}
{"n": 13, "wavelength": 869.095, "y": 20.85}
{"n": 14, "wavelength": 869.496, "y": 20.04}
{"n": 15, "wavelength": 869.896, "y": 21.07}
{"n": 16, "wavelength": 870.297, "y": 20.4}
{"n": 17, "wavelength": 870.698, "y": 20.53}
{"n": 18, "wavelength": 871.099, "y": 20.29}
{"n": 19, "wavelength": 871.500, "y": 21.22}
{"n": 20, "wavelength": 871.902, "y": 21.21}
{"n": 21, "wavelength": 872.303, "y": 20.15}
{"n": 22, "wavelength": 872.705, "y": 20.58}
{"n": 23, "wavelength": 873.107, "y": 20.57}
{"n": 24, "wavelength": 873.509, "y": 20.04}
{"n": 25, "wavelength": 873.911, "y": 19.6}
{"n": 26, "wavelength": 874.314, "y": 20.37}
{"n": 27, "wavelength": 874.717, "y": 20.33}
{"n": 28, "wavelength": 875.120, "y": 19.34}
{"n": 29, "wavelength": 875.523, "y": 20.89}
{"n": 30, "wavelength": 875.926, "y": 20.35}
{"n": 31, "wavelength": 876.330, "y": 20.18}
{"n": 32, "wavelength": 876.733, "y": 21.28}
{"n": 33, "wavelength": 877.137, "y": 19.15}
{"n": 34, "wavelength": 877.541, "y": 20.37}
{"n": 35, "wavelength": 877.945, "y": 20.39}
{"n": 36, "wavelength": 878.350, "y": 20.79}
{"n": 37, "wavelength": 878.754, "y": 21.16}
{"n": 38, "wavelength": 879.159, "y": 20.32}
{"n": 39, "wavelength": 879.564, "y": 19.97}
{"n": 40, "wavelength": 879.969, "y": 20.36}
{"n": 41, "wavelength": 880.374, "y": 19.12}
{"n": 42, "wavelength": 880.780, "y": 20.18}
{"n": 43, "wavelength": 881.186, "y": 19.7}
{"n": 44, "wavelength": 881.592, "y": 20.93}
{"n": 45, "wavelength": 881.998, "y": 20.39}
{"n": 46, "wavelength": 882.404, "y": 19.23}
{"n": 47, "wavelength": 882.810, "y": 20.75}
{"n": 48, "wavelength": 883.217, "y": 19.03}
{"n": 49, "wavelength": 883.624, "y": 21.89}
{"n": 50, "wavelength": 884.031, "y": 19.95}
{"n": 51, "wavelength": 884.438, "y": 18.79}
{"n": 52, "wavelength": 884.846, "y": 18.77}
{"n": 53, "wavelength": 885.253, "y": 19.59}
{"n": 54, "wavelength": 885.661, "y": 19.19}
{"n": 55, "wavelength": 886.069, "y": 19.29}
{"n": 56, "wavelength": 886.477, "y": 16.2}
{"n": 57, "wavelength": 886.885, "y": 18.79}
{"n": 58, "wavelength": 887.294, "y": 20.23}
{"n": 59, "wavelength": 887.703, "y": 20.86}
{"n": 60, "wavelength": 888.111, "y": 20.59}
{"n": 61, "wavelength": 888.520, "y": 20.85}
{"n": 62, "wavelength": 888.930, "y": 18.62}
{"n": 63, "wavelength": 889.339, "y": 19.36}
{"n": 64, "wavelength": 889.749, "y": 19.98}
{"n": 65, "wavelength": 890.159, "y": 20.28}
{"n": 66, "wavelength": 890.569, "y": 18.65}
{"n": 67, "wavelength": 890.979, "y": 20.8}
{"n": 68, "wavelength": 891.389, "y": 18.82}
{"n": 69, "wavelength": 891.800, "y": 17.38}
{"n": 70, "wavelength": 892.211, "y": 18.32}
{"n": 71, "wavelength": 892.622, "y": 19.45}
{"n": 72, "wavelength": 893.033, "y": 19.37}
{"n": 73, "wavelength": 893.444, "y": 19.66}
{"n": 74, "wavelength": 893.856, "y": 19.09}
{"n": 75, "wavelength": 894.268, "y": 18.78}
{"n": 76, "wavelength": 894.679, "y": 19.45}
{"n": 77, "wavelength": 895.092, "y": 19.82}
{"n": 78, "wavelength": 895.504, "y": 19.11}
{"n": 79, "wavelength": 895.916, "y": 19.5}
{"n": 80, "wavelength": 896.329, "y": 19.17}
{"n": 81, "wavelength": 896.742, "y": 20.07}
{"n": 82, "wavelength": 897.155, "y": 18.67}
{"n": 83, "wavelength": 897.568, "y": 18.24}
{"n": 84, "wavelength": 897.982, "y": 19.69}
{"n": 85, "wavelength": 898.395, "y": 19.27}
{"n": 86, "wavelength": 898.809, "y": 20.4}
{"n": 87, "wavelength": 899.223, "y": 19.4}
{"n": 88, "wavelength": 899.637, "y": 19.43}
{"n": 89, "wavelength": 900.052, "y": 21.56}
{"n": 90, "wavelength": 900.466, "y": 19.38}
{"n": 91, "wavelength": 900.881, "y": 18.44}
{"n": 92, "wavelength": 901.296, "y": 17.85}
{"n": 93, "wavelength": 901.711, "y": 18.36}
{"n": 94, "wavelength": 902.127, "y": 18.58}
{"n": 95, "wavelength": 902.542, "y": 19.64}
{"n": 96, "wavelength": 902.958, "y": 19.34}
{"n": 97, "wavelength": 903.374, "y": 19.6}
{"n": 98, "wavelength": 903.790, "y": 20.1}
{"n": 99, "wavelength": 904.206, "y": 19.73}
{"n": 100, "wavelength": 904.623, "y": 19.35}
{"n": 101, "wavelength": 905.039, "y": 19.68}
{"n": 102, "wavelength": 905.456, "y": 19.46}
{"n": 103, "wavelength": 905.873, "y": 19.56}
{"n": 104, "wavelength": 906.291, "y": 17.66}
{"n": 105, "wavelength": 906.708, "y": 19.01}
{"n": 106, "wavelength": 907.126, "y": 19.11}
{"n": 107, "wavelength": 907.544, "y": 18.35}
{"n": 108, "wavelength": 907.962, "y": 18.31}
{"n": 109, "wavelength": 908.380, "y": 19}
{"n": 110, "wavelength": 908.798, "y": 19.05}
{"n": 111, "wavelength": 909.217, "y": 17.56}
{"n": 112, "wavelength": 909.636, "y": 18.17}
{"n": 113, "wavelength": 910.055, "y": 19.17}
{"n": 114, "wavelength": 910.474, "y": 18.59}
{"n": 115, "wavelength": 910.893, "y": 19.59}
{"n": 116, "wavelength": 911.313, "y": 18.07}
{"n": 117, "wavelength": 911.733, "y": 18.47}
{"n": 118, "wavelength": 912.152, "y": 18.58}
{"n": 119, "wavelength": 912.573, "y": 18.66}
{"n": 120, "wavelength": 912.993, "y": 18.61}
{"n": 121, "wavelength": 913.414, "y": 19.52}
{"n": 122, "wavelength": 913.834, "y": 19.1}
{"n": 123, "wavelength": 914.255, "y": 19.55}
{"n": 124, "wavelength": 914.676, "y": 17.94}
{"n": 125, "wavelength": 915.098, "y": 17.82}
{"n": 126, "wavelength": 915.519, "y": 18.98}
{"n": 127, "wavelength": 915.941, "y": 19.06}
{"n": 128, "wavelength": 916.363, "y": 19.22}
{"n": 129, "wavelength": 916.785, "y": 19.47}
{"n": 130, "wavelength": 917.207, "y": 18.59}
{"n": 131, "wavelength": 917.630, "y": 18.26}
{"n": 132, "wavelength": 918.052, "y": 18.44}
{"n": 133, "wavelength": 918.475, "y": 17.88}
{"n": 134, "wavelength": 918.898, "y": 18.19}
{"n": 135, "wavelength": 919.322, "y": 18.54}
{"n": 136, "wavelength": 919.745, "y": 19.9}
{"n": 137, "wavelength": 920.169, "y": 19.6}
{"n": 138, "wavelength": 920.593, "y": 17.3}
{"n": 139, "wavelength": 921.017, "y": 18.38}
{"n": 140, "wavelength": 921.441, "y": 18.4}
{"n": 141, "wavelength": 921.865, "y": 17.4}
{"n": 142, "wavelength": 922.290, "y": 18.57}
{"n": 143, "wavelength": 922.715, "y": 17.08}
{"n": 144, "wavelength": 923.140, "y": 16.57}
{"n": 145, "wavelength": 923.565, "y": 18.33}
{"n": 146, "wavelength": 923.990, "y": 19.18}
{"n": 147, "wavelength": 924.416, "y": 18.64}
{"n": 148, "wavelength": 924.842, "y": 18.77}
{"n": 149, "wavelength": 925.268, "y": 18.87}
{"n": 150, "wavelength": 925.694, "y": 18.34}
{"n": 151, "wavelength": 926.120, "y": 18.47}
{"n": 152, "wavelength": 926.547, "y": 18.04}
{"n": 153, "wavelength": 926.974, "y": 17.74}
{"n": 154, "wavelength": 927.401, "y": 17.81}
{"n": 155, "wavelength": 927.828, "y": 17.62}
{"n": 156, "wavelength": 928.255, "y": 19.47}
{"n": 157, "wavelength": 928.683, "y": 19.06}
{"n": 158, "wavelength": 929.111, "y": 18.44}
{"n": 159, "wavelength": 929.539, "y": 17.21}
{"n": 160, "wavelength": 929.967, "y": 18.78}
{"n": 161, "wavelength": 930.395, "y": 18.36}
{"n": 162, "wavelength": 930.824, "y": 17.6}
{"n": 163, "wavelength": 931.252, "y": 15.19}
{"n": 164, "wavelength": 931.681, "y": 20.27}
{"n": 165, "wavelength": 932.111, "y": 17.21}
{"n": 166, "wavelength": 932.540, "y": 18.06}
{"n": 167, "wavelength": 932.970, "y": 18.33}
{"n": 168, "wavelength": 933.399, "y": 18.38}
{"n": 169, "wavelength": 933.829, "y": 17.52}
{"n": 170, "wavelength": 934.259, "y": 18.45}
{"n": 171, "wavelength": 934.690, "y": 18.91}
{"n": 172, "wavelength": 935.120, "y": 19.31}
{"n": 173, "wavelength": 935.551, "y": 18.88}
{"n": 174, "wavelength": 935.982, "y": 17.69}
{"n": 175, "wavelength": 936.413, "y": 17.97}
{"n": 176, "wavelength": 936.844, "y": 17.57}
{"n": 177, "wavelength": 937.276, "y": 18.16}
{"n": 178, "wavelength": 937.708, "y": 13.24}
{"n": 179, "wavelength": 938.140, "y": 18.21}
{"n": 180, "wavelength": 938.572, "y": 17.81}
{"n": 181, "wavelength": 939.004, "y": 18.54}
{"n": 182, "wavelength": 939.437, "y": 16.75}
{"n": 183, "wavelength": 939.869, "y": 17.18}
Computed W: 0.05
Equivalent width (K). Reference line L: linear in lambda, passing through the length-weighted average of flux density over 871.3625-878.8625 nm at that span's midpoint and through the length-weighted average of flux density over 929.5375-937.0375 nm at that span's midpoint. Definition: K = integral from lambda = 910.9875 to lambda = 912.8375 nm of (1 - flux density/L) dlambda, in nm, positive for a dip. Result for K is 0.04 nm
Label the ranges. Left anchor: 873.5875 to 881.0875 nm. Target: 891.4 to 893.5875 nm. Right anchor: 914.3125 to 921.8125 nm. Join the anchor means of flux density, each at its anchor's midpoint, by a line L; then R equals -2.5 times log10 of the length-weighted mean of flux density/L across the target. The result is 0.05 mag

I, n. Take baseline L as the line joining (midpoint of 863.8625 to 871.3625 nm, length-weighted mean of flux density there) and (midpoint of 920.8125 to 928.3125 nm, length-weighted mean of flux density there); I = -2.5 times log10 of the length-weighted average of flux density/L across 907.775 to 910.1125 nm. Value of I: 0.02 mag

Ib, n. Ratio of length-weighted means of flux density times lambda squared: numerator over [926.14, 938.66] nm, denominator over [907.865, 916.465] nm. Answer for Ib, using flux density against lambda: 1.00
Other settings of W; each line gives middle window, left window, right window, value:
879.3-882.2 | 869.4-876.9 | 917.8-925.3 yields 0.001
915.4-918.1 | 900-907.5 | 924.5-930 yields -0.009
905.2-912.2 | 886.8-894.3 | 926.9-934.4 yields 0.009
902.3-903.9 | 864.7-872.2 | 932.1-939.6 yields -0.031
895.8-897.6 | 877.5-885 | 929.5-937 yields 0.018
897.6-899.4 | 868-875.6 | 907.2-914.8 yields -0.017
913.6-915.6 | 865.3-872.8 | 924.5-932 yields 0.002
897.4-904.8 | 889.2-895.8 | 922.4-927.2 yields -0.021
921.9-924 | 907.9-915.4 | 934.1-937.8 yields 0.033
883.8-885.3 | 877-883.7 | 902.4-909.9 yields 0.040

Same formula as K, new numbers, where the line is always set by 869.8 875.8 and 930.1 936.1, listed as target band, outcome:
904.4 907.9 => 0.03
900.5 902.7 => 0.08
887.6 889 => -0.03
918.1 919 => 0.03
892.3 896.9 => 0.06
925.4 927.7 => 0.04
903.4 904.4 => -0.03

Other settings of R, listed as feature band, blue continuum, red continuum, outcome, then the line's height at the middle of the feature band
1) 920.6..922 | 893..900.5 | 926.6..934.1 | 0.03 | 18.4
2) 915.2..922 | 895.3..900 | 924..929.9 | 0.00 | 18.7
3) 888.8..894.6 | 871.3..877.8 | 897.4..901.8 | 0.02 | 19.6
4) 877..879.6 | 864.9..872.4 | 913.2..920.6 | -0.02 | 20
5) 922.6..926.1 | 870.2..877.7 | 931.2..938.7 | 0.00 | 18.3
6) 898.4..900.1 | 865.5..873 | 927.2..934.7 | -0.04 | 19.2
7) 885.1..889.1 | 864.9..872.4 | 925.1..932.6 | 0.01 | 19.7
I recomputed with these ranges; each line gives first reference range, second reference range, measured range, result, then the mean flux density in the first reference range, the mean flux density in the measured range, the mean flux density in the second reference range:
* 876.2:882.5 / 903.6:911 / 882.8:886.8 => 0.04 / 20.2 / 19.3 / 19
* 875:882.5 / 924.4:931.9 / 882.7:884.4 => -0.01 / 20.2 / 20.2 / 18.2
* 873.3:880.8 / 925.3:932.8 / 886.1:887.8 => 0.05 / 20.2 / 18.9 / 18.1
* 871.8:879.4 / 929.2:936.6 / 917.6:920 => 0.01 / 20.4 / 18.6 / 18.1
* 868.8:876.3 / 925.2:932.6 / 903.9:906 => -0.03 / 20.4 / 19.6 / 18.1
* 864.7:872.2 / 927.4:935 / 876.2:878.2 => -0.01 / 20.3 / 20.3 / 18.2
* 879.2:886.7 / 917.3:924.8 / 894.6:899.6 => -0.01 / 19.6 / 19.4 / 18.3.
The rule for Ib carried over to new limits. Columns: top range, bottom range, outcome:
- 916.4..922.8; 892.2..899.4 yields 1.01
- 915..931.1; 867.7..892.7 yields 1.01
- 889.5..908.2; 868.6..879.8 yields 1.00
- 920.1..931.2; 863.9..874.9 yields 1.01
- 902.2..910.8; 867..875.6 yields 1.01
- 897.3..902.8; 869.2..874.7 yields 1.00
